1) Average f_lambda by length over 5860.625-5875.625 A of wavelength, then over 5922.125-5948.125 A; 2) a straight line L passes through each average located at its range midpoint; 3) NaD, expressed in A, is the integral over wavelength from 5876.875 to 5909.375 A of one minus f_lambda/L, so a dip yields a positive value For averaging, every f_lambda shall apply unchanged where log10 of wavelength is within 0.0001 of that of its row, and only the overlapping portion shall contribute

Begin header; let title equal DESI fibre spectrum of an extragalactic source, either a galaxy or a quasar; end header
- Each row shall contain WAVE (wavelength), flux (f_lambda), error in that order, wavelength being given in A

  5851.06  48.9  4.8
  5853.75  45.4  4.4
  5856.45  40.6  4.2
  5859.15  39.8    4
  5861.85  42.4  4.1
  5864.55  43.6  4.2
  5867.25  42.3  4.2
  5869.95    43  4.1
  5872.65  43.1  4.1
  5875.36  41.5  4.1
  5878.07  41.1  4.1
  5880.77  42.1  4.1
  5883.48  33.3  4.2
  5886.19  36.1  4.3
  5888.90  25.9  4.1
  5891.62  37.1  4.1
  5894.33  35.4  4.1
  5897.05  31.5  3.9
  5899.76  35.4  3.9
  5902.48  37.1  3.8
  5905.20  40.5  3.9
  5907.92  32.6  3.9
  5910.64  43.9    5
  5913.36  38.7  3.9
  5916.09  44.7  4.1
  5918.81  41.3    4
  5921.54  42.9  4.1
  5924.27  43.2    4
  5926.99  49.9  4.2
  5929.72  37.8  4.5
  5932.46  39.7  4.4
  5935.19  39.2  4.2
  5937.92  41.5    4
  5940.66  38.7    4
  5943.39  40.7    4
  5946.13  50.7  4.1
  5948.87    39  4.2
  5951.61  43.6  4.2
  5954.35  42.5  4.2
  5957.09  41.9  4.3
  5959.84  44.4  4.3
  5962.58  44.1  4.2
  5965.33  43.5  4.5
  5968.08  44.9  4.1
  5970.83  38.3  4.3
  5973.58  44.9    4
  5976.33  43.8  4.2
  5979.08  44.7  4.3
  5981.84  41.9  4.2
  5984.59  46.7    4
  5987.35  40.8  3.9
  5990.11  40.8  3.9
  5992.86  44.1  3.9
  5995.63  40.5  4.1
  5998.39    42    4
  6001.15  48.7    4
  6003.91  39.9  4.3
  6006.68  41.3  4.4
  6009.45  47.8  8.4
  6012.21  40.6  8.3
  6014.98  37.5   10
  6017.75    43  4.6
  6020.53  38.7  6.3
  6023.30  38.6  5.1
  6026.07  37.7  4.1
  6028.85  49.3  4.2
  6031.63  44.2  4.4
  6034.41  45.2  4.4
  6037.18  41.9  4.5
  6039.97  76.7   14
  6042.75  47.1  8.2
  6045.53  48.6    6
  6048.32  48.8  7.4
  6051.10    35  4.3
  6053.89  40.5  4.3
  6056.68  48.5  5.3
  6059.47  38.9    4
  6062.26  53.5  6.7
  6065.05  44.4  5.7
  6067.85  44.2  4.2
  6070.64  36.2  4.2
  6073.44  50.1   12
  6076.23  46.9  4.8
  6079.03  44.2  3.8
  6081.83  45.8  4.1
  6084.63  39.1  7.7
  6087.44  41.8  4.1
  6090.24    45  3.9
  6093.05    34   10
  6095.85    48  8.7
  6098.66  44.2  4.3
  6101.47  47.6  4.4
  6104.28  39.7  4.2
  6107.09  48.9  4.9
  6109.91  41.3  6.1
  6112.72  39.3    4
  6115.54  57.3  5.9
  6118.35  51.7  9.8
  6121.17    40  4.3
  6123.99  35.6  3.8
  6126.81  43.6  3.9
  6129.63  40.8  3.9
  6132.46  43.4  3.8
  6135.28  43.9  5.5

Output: 5.3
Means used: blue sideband 42.7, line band 35.7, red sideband 42.3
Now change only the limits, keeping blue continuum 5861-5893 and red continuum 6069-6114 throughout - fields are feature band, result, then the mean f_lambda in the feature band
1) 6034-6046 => -2.95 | 52.7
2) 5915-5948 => -1.80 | 42.5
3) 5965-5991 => -1.21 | 43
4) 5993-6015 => -0.56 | 42.7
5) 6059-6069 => -0.73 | 45.9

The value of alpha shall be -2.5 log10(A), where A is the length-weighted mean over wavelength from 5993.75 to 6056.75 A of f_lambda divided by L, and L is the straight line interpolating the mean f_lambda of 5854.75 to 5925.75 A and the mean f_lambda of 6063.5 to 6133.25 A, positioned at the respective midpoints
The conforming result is -0.05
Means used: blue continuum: 39.2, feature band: 44.4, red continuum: 43.7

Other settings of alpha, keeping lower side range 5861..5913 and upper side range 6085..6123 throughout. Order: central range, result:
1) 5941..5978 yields -0.07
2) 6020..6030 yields 0.03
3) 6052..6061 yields 0.02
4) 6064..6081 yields -0.02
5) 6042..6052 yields -0.06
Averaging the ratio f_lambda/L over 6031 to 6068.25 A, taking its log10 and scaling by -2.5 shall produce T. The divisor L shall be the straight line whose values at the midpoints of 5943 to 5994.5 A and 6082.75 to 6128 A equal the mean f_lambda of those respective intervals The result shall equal -0.09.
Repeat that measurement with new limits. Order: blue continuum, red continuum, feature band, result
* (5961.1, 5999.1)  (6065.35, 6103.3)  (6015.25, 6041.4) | -0.06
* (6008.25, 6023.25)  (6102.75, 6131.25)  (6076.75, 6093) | 0.01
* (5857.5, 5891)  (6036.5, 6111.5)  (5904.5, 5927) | -0.02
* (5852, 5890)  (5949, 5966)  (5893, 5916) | 0.11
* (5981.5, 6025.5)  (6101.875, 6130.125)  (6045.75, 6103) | -0.02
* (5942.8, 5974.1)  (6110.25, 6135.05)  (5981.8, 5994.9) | 0.01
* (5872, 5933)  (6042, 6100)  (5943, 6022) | -0.04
